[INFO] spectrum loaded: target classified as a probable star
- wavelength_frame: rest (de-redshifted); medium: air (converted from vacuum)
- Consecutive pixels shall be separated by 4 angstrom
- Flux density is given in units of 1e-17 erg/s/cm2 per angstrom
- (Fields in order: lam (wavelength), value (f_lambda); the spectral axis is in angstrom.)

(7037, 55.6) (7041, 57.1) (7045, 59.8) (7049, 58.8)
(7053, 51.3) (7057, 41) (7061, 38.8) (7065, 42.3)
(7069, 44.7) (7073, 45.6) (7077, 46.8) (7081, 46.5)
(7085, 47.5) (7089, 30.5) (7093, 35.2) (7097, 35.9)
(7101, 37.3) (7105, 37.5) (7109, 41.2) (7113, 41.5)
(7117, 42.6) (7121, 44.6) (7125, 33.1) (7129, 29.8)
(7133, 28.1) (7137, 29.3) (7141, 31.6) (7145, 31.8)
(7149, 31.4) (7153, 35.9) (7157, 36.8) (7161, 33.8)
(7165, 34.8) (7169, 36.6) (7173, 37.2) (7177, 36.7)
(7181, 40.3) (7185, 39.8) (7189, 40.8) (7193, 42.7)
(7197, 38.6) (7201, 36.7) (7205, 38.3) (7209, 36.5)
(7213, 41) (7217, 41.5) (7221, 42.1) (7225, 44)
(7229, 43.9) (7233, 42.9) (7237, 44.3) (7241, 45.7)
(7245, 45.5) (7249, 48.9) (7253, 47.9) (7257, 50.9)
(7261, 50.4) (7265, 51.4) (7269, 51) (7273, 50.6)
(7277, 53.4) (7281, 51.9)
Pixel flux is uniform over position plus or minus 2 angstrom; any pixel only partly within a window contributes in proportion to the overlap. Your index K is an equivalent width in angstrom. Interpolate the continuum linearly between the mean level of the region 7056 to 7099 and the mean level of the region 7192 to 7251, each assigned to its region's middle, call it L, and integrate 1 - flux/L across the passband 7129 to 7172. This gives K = 9.1 angstrom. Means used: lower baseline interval 41.4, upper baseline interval 42.2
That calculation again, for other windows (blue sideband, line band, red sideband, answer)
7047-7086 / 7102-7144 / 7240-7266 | 9.95 angstrom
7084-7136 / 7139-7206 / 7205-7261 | 6.64 angstrom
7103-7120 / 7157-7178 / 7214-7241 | 3.08 angstrom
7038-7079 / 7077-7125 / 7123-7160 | 0.02 angstrom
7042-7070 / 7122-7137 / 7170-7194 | 4.18 angstrom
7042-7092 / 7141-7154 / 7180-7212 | 2.87 angstrom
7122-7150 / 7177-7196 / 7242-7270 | -0.76 angstrom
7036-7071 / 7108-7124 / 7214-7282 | 2.29 angstrom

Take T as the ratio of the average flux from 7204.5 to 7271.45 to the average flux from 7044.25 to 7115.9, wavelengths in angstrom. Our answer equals 1.0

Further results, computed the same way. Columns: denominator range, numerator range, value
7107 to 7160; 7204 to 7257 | 1.24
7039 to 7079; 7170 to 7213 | 0.80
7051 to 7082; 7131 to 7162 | 0.72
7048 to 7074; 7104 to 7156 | 0.77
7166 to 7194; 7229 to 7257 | 1.19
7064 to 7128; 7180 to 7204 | 0.98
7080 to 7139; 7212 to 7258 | 1.20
